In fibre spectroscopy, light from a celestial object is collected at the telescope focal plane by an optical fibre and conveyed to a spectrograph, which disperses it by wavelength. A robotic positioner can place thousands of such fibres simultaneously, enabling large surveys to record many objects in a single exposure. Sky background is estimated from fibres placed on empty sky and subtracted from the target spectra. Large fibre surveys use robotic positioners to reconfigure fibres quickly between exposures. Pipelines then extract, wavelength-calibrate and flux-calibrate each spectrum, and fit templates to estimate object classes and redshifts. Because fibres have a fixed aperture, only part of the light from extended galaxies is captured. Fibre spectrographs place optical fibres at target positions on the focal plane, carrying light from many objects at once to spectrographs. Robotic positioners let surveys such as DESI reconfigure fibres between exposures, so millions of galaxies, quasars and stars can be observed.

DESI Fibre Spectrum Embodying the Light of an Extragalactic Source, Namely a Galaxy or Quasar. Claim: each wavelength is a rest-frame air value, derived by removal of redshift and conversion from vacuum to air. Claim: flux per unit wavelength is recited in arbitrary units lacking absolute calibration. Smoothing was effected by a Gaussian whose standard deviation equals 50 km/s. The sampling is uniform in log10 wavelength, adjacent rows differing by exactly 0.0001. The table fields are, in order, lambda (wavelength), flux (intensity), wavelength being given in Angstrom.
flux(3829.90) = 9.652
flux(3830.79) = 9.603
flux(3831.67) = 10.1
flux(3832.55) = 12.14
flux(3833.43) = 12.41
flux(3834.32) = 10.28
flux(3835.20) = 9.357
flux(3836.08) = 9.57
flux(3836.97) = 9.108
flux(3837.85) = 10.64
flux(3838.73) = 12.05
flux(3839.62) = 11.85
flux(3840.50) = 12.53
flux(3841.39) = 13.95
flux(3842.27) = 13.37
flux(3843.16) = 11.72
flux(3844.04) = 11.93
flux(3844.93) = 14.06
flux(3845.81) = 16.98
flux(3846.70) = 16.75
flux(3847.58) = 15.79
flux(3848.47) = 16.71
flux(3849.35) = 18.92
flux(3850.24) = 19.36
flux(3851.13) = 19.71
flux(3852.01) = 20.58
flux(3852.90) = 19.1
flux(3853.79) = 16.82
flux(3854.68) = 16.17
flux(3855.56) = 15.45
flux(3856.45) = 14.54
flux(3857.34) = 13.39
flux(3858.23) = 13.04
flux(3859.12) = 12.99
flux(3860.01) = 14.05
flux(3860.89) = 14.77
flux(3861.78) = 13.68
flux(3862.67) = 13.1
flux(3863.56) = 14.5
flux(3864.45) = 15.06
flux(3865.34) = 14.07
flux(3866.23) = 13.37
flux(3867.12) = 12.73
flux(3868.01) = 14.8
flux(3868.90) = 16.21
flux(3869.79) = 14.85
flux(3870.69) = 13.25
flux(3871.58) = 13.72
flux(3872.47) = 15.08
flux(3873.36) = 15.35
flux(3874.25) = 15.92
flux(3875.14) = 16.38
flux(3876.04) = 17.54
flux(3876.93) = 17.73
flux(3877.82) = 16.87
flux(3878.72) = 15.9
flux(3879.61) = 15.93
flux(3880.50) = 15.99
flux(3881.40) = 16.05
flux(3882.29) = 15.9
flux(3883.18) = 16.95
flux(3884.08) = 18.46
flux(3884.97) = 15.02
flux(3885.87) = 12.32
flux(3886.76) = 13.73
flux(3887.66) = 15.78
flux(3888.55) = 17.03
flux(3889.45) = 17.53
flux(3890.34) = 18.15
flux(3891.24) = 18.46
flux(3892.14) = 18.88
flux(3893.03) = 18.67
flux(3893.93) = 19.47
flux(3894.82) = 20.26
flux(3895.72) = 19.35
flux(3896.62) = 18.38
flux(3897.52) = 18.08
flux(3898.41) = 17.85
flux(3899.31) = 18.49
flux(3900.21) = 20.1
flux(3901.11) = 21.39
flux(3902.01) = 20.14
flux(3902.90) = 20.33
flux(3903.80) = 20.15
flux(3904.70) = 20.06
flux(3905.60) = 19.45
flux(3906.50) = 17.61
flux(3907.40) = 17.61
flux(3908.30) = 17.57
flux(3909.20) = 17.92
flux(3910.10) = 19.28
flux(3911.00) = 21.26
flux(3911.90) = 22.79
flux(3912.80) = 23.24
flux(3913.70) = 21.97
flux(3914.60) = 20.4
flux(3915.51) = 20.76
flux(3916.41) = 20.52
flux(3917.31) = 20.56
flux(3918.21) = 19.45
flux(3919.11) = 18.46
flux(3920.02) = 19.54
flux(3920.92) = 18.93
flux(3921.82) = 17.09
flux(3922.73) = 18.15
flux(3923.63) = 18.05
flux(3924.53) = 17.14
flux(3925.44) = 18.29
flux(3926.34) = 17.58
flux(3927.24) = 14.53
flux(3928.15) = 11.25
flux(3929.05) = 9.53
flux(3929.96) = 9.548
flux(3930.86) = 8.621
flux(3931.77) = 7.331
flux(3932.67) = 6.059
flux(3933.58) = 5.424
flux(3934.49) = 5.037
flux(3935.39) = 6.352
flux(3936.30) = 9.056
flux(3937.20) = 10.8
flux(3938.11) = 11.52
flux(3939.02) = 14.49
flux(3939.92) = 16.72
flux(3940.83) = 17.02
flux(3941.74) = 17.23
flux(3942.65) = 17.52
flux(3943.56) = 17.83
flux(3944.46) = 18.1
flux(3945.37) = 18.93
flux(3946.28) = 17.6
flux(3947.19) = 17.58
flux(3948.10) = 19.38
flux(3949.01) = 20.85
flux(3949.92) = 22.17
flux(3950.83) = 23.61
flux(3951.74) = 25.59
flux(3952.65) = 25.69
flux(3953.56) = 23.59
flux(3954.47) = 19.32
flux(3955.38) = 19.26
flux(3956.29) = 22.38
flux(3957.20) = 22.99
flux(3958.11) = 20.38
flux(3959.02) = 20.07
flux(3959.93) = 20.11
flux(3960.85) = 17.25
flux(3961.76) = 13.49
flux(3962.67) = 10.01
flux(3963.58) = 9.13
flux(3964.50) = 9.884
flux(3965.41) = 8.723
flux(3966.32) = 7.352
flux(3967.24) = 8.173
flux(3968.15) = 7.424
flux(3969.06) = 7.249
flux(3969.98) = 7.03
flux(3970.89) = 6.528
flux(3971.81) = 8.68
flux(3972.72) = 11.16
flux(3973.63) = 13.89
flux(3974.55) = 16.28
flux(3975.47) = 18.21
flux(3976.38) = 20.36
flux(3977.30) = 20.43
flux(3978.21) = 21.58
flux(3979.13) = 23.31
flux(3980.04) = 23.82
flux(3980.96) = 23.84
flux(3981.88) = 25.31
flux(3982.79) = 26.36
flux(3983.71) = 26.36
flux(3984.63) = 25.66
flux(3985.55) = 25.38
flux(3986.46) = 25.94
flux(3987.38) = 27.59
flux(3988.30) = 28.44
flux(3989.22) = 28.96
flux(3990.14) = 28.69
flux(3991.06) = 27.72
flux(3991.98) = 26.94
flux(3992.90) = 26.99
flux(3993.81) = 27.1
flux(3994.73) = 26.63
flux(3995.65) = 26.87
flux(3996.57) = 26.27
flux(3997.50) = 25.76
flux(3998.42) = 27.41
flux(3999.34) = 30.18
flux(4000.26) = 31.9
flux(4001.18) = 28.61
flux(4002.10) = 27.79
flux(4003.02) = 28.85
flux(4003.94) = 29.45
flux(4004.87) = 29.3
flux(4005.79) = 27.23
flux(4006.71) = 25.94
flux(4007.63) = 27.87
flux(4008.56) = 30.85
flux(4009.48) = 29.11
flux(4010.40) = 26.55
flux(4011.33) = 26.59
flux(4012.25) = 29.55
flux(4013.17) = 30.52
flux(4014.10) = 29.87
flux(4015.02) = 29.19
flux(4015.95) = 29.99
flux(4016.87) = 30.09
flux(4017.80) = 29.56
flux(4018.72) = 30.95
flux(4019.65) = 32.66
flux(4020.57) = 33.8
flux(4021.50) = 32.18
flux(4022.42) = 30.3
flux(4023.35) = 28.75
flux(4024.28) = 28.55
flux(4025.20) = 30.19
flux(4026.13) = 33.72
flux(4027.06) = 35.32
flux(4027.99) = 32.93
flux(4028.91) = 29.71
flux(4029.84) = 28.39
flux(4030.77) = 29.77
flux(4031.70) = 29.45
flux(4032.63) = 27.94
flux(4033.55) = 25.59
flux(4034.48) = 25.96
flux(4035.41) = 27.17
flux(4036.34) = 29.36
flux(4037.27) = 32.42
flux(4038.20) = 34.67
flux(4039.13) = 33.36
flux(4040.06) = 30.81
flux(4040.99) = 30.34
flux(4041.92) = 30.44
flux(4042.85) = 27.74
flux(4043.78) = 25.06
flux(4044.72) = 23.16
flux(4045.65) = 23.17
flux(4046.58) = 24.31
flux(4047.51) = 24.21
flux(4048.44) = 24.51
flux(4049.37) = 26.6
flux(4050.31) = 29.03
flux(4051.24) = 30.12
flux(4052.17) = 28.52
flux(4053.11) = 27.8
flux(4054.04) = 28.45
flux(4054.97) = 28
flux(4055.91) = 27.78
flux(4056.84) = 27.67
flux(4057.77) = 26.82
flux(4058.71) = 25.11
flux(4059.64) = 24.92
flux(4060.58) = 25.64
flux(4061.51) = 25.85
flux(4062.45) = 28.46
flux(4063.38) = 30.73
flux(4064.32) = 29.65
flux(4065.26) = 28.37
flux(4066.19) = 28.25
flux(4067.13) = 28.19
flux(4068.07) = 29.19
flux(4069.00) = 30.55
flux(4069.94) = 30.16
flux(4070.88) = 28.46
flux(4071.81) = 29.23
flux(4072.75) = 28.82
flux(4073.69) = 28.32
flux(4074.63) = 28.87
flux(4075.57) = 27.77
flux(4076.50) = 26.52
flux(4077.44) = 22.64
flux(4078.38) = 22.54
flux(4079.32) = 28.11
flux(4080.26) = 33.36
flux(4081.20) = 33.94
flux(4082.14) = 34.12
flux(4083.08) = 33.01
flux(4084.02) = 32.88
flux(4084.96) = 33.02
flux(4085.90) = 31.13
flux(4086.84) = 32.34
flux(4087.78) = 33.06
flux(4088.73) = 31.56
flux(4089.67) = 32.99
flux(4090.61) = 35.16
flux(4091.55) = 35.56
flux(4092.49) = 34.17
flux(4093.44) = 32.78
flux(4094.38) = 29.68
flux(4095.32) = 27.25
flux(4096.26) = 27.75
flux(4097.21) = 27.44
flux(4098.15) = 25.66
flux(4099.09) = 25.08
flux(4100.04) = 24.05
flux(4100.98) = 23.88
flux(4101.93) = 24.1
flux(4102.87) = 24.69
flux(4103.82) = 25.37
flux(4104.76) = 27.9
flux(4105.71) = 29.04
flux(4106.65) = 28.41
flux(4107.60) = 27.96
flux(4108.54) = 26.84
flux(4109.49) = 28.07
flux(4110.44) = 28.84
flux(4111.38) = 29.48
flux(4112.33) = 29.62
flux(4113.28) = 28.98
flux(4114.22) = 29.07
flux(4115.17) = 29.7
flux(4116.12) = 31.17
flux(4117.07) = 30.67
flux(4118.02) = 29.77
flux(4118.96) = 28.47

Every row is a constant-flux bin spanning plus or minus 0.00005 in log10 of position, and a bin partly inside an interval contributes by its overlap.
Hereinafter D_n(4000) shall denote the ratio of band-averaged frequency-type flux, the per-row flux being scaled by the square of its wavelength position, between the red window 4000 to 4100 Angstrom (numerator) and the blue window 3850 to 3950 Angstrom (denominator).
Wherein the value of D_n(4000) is 1.9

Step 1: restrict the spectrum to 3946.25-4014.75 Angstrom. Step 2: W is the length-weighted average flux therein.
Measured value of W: 22.1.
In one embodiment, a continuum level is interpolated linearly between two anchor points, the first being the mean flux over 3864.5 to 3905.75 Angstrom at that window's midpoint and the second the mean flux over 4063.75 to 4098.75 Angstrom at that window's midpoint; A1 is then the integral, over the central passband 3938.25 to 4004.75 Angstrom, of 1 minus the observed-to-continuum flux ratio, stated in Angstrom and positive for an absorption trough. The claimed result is 6.76 Angstrom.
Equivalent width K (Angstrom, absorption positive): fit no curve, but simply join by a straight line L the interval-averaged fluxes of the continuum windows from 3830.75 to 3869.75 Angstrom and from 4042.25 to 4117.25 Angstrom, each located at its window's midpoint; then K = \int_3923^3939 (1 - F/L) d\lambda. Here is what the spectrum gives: 6.67 Angstrom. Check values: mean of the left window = 14.1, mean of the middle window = 11.1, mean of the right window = 28.5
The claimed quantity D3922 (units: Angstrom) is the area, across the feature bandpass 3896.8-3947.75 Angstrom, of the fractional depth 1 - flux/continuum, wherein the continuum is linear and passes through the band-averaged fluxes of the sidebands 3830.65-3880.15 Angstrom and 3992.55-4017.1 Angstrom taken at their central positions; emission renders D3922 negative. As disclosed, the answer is 9.5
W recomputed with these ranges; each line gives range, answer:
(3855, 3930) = 17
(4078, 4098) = 31.5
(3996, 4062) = 28.7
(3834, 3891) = 14.9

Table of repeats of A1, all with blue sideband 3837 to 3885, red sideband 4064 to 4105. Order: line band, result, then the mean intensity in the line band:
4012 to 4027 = -3.3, 30.8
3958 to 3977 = 8.3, 12.4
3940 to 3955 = 0.4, 20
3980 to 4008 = -4.5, 27.3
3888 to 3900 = -0.9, 18.5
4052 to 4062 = 0.2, 26.9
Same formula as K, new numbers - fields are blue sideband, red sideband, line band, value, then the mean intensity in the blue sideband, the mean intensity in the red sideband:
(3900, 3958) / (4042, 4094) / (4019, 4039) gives -3.74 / 17.5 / 28.9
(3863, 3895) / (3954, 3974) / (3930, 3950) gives 0.39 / 16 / 13.2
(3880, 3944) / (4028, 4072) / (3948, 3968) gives 2.77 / 16.6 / 28.2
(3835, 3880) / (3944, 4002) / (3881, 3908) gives -2.30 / 14.8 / 20.6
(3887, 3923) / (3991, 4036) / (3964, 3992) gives 7.84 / 19.2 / 29.1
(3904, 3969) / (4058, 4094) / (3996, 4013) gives -3.97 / 16.4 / 29.9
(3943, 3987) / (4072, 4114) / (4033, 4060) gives -2.84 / 18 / 29.2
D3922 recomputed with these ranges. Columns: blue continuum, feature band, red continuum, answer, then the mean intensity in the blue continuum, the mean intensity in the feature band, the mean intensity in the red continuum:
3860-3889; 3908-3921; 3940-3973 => -3.8 Angstrom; 15.2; 20.2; 16.1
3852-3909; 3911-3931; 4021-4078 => 1.6 Angstrom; 16.6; 17.8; 28.4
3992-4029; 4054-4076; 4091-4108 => 0.2 Angstrom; 29.4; 28.1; 27.9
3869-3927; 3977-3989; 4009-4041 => 0.5 Angstrom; 18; 25.1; 30.2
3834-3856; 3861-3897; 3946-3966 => -0.6 Angstrom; 14.5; 16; 18.5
